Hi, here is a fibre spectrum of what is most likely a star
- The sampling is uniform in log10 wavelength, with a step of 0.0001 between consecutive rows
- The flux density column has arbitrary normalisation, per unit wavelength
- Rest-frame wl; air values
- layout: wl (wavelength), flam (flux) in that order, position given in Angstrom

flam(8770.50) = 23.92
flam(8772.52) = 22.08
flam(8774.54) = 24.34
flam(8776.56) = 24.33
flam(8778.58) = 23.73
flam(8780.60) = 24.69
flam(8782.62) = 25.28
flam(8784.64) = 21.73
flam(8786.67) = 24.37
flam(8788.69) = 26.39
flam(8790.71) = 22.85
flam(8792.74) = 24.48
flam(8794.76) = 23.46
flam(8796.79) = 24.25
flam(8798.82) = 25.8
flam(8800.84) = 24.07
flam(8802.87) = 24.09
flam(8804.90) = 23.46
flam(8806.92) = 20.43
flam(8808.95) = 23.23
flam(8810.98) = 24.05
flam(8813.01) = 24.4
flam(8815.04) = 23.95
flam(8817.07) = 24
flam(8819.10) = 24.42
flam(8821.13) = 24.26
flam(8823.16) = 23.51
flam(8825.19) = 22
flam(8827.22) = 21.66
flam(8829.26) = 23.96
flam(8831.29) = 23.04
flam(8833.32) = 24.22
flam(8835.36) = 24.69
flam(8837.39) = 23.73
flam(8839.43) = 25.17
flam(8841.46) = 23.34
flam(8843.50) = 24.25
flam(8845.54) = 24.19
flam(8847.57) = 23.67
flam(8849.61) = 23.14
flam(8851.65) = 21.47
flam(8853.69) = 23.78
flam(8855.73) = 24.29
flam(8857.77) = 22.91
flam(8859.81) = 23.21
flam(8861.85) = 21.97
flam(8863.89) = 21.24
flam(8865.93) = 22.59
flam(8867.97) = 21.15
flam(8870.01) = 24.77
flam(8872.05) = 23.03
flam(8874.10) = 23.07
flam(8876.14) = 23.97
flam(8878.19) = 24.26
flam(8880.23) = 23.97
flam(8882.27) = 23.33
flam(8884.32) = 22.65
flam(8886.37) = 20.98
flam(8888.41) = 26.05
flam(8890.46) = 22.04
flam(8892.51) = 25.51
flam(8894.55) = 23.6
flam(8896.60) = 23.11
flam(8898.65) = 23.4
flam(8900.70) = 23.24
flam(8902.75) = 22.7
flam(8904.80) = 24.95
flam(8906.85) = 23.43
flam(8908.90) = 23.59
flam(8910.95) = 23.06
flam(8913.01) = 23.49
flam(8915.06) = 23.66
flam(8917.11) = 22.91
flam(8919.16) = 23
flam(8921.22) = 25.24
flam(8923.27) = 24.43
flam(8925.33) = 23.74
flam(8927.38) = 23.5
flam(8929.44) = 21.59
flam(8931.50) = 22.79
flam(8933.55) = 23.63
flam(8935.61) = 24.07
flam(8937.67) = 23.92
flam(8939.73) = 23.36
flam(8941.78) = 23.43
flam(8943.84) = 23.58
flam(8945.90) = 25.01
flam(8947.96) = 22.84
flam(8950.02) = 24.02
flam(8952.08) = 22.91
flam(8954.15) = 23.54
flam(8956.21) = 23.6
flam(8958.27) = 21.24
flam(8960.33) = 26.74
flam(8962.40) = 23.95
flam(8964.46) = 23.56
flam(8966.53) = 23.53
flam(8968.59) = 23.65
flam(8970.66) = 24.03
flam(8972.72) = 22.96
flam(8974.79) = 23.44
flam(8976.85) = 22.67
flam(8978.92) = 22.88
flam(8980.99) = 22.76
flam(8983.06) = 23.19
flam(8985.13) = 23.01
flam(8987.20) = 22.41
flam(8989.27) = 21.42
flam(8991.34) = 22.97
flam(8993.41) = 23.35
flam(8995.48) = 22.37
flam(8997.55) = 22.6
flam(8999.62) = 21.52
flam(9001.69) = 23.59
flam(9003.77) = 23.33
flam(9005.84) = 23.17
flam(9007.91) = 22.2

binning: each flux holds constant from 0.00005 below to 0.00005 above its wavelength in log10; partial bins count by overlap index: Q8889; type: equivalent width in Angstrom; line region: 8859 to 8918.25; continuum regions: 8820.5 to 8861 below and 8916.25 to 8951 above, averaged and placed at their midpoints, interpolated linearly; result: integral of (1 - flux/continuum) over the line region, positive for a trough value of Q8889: 0.7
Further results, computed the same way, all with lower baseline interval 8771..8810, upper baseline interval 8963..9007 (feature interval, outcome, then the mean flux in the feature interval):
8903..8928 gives -0.46 Angstrom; 23.7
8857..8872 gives 0.60 Angstrom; 22.6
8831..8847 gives -0.33 Angstrom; 24.1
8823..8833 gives 0.34 Angstrom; 22.9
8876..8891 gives 0.01 Angstrom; 23.4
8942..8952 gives -0.25 Angstrom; 23.7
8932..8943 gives -0.21 Angstrom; 23.7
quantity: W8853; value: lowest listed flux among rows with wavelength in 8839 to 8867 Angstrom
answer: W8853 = 21.24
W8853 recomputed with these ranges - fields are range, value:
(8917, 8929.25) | 22.91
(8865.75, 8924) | 20.98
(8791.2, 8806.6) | 23.46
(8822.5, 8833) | 21.66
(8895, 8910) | 22.7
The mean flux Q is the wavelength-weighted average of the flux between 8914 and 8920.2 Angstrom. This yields 23.2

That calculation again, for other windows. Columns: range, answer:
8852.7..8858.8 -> 23.7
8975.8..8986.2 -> 22.9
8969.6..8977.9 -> 23.3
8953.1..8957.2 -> 23.5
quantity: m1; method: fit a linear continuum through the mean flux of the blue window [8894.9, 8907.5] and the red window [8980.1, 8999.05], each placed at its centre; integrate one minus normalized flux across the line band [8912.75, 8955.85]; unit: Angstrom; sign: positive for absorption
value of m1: -0.7 Angstrom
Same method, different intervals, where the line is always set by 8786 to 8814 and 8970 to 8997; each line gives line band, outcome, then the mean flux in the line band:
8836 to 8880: 0.53 Angstrom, 23.3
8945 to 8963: -0.56 Angstrom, 23.7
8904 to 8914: -0.16 Angstrom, 23.7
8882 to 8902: 0.02 Angstrom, 23.4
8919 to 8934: -0.20 Angstrom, 23.5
